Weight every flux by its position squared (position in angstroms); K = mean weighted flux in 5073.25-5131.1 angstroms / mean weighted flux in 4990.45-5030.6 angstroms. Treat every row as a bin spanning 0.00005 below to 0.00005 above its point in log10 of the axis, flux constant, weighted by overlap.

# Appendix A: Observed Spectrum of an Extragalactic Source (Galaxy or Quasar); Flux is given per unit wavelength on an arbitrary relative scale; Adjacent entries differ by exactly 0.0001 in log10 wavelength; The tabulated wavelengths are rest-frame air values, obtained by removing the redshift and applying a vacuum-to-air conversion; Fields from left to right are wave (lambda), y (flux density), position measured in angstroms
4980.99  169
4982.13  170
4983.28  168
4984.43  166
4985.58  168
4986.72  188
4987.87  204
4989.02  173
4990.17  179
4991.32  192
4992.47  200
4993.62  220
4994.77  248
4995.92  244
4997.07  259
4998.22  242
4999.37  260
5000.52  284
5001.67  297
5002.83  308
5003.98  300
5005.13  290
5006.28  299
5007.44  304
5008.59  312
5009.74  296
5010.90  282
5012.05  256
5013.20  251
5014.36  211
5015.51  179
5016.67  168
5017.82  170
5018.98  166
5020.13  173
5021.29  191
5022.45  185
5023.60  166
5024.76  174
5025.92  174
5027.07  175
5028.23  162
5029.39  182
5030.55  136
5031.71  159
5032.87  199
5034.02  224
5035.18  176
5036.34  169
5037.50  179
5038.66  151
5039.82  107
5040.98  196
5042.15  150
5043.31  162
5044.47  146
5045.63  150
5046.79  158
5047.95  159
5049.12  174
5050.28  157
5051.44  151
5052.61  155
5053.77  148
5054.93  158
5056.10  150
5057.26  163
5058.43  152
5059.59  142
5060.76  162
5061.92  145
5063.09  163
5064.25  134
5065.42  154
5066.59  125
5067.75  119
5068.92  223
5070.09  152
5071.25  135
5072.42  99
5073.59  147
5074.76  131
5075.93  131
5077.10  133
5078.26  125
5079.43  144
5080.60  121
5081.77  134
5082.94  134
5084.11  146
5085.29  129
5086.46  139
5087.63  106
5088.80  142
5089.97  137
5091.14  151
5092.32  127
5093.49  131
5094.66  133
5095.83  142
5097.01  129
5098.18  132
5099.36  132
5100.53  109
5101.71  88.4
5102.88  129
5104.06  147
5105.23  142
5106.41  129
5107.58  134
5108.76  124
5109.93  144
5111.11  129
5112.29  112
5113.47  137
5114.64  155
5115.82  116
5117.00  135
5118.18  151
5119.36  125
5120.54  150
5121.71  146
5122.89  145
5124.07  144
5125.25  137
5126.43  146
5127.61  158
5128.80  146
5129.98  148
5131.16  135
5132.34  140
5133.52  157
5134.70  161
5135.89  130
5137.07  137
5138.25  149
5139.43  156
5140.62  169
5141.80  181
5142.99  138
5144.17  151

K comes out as 0.61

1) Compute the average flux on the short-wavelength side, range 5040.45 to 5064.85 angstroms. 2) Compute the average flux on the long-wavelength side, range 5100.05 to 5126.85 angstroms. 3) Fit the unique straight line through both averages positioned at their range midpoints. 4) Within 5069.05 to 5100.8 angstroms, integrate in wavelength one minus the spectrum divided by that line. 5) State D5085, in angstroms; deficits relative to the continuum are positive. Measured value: 2.3 angstroms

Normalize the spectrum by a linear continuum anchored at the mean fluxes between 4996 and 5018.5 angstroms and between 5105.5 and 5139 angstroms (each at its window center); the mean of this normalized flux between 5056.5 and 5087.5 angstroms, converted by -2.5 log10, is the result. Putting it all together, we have 0.34 mag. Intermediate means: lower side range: 261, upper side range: 140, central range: 141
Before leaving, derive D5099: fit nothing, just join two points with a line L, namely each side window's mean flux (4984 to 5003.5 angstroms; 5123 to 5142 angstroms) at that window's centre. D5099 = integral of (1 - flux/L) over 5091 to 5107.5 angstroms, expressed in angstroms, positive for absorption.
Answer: 3.7 angstroms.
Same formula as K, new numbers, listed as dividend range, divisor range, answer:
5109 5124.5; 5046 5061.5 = 0.90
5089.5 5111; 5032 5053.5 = 0.82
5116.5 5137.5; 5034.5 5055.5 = 0.94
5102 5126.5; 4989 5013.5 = 0.55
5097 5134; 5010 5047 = 0.78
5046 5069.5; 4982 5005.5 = 0.70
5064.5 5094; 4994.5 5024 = 0.57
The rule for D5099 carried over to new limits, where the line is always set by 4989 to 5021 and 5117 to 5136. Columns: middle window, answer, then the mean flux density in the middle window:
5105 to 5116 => 1.8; 132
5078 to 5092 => 3.5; 134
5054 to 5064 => 2.3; 154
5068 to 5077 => 2.1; 144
